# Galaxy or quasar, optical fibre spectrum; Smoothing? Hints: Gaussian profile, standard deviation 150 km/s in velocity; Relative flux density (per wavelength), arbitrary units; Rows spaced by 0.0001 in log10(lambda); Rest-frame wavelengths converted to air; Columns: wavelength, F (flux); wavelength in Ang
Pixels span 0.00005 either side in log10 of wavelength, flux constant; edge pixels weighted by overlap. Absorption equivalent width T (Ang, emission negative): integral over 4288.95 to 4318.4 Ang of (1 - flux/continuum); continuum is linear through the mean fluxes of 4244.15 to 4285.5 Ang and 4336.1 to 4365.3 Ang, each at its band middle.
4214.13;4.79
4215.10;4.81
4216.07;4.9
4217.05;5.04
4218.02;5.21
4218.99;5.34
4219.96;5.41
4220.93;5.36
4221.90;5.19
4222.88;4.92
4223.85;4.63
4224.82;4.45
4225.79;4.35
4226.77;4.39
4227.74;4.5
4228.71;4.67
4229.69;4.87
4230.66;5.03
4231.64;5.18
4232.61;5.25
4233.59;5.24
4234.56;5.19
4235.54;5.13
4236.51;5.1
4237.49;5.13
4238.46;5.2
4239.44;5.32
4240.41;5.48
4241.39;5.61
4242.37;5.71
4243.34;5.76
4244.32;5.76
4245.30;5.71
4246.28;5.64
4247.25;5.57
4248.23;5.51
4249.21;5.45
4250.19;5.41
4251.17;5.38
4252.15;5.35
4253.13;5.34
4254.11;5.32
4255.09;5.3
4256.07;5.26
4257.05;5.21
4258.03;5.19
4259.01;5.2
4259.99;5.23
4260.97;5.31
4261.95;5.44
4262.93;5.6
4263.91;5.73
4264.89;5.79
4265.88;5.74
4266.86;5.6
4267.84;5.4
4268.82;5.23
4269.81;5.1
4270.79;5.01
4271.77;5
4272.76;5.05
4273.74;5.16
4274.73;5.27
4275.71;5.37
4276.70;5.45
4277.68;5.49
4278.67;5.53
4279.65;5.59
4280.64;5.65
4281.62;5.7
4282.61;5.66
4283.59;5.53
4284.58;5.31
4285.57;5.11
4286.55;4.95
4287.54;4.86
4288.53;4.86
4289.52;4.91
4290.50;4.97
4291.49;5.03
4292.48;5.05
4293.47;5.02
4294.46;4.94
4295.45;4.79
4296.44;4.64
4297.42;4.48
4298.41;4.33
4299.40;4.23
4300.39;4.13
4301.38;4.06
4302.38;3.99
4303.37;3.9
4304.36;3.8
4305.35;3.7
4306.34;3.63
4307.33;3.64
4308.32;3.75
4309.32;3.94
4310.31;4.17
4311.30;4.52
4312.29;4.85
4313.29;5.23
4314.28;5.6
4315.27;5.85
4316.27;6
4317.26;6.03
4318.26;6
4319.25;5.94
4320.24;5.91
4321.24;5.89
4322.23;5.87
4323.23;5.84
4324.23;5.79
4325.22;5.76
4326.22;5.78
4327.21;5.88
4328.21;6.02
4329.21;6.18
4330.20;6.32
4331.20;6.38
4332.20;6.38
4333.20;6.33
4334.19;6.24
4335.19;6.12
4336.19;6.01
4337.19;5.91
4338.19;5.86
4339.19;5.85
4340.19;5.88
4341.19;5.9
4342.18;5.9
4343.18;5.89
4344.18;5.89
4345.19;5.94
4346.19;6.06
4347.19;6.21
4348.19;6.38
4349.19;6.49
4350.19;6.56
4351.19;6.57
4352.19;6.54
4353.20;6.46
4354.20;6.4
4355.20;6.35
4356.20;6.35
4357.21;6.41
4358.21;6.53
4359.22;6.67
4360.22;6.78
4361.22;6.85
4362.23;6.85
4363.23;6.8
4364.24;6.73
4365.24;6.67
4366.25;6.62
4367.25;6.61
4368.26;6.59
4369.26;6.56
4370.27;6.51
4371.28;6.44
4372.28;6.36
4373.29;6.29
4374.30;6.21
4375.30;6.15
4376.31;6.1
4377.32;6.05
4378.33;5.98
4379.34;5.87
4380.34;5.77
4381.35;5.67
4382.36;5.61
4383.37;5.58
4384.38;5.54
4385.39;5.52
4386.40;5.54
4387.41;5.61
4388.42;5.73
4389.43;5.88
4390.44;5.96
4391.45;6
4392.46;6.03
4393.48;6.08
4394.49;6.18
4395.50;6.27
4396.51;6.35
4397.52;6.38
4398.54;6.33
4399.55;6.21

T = 6.1 Ang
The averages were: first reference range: 5.41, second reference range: 6.32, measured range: 4.62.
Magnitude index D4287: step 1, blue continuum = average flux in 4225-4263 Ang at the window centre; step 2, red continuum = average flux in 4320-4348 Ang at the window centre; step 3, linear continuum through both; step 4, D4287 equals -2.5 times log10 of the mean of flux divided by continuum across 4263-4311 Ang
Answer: 0.15 mag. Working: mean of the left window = 5.25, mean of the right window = 6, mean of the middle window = 4.88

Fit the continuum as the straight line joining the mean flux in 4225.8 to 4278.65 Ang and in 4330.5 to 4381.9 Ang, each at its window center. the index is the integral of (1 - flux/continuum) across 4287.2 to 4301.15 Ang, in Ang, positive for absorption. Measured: 2.4 Ang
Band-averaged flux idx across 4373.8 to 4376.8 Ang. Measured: 6.16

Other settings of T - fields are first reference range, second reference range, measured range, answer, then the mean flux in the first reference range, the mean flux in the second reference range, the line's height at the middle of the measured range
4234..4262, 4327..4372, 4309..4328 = 1.59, 5.39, 6.33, 6.04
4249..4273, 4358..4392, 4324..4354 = -1.00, 5.35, 6.19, 5.92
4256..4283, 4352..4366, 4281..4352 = 7.82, 5.39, 6.6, 6.03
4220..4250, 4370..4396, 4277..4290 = 0.27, 5.18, 5.95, 5.44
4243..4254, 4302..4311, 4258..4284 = -2.95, 5.52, 3.85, 4.87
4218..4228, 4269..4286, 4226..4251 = -1.23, 4.88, 5.35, 5.01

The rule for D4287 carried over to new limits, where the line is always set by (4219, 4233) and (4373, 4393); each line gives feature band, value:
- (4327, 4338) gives -0.11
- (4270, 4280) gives -0.02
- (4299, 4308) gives 0.35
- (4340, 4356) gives -0.11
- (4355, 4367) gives -0.16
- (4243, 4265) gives -0.08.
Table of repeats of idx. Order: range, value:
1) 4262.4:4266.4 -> 5.71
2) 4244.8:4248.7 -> 5.61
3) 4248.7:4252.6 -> 5.39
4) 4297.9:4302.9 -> 4.14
